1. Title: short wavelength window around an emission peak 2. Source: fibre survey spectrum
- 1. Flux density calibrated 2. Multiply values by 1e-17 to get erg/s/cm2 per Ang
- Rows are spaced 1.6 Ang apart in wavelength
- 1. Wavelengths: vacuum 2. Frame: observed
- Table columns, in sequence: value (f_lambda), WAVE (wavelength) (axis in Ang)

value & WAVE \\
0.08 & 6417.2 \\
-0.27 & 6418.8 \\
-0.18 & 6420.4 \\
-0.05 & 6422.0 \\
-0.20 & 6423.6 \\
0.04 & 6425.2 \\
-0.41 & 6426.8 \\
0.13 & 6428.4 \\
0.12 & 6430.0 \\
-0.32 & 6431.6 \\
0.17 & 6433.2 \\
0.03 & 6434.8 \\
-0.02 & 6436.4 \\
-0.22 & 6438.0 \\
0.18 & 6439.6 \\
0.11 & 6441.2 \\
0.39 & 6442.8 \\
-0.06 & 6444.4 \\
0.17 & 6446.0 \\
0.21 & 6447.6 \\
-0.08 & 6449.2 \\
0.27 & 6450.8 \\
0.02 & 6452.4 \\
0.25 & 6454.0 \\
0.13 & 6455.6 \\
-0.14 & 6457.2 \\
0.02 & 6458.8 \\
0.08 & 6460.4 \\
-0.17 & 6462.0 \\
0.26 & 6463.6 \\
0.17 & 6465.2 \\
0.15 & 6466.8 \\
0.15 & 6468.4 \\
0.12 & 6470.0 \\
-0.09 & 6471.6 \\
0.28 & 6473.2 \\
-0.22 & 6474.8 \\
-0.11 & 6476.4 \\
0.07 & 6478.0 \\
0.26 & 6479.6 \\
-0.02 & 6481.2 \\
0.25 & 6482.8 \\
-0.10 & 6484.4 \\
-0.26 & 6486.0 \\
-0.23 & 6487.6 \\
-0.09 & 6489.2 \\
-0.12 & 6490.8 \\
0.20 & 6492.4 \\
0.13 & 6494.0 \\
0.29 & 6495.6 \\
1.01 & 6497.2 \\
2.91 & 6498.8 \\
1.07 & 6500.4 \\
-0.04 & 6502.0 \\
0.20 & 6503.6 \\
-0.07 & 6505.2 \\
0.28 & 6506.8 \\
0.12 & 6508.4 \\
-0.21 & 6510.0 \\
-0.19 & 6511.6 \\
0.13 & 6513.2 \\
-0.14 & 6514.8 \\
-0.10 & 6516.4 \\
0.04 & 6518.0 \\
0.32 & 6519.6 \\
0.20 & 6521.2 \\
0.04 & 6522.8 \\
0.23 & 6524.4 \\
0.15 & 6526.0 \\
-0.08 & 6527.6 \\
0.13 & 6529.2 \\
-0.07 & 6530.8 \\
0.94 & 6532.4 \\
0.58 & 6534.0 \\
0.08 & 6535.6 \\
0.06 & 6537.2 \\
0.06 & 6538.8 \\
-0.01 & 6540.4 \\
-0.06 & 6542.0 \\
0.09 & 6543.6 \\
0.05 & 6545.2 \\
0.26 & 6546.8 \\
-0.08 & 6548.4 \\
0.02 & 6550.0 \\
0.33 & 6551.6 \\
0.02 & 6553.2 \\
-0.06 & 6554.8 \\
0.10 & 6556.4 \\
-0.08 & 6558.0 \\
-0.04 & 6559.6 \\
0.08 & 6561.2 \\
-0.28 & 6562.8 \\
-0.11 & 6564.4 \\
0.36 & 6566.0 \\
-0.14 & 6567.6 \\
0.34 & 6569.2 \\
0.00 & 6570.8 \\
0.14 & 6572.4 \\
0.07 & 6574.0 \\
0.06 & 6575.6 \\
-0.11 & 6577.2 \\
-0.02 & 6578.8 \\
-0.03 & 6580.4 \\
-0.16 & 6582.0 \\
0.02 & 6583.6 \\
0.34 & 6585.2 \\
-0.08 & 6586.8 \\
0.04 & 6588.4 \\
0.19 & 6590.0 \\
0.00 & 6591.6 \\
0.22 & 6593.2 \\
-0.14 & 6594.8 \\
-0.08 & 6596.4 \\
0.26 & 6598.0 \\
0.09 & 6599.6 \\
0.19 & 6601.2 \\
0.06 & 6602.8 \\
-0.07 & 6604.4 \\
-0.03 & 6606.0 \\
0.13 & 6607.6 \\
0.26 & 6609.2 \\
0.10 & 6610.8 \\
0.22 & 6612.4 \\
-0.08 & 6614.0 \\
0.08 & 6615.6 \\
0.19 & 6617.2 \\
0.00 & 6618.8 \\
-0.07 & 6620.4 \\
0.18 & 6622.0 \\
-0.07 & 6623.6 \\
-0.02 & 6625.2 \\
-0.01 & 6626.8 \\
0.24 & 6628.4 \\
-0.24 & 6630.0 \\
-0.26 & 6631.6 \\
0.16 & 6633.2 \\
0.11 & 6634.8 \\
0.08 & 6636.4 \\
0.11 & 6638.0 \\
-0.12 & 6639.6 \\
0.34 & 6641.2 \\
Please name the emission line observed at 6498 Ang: H-gamma 4340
